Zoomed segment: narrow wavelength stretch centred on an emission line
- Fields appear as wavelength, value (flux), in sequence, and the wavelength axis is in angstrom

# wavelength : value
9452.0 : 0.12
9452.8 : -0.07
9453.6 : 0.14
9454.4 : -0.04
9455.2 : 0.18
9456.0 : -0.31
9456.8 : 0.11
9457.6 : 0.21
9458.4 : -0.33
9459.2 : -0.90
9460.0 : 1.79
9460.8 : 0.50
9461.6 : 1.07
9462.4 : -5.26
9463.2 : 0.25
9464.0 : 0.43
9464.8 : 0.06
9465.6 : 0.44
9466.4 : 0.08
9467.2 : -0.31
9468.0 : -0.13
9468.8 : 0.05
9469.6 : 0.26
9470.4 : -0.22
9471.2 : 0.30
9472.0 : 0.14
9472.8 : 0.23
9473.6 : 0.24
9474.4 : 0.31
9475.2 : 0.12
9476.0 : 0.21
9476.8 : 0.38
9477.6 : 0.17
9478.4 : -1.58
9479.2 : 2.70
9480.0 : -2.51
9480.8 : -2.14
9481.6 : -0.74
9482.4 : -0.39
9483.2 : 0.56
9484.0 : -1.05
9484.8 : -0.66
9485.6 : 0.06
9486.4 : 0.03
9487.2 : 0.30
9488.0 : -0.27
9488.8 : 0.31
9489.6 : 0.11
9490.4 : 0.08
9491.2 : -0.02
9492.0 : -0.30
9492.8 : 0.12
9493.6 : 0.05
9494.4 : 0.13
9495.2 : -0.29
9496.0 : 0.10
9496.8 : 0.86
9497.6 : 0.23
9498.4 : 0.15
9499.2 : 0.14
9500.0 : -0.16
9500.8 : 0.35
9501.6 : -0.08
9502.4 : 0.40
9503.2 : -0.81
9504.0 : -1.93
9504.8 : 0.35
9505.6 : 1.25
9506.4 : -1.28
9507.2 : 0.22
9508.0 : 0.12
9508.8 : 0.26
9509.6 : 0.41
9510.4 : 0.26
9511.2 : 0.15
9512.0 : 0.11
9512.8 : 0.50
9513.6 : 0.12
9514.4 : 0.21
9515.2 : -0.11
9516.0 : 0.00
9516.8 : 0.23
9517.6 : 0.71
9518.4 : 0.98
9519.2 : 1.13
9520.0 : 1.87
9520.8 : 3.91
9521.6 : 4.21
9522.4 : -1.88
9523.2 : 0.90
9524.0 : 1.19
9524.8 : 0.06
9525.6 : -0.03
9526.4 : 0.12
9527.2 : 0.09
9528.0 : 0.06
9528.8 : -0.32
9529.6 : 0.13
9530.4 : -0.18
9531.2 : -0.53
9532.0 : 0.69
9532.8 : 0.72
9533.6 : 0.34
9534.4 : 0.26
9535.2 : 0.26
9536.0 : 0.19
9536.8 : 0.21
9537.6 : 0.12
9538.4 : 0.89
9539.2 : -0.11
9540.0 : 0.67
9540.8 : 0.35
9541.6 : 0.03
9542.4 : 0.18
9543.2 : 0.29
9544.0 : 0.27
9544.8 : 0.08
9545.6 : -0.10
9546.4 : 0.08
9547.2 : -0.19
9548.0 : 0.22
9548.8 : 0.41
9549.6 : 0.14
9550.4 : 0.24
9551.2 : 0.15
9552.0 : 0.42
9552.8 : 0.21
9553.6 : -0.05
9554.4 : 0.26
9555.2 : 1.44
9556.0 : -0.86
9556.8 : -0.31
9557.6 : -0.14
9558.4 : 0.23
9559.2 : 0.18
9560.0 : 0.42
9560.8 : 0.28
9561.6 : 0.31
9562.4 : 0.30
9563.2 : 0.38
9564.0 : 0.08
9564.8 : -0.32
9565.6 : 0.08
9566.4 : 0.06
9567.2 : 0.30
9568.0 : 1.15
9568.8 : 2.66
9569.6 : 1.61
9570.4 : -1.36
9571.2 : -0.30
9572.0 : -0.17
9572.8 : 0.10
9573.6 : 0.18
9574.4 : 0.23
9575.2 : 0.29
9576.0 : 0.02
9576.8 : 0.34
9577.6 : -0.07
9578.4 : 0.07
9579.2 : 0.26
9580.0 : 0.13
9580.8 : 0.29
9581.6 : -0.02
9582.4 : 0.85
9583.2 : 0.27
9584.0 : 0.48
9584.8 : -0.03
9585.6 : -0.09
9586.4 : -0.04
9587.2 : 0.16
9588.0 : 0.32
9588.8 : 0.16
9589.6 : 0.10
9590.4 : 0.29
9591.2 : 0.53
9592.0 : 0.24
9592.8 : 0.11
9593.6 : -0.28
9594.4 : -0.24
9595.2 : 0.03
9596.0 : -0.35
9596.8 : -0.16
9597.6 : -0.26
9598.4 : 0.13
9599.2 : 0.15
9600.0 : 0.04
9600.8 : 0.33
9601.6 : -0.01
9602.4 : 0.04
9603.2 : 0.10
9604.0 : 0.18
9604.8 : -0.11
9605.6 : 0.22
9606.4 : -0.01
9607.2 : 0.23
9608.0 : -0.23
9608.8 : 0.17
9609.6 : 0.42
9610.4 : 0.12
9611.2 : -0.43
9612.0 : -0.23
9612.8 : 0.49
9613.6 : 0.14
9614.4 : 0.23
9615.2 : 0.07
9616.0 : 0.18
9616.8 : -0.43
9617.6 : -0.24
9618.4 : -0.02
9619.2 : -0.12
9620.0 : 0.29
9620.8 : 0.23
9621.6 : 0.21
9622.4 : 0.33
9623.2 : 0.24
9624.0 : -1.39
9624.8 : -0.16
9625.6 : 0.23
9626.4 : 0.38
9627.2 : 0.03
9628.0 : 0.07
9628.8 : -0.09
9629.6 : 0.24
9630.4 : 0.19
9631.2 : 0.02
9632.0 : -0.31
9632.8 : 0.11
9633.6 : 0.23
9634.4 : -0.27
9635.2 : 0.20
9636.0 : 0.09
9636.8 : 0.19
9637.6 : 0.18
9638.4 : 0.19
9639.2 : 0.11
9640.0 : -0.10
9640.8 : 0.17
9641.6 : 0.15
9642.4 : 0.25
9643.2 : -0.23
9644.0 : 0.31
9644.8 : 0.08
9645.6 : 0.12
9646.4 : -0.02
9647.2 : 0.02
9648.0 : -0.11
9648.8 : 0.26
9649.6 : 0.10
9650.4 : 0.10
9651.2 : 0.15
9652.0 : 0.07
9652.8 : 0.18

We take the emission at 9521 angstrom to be [O III]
